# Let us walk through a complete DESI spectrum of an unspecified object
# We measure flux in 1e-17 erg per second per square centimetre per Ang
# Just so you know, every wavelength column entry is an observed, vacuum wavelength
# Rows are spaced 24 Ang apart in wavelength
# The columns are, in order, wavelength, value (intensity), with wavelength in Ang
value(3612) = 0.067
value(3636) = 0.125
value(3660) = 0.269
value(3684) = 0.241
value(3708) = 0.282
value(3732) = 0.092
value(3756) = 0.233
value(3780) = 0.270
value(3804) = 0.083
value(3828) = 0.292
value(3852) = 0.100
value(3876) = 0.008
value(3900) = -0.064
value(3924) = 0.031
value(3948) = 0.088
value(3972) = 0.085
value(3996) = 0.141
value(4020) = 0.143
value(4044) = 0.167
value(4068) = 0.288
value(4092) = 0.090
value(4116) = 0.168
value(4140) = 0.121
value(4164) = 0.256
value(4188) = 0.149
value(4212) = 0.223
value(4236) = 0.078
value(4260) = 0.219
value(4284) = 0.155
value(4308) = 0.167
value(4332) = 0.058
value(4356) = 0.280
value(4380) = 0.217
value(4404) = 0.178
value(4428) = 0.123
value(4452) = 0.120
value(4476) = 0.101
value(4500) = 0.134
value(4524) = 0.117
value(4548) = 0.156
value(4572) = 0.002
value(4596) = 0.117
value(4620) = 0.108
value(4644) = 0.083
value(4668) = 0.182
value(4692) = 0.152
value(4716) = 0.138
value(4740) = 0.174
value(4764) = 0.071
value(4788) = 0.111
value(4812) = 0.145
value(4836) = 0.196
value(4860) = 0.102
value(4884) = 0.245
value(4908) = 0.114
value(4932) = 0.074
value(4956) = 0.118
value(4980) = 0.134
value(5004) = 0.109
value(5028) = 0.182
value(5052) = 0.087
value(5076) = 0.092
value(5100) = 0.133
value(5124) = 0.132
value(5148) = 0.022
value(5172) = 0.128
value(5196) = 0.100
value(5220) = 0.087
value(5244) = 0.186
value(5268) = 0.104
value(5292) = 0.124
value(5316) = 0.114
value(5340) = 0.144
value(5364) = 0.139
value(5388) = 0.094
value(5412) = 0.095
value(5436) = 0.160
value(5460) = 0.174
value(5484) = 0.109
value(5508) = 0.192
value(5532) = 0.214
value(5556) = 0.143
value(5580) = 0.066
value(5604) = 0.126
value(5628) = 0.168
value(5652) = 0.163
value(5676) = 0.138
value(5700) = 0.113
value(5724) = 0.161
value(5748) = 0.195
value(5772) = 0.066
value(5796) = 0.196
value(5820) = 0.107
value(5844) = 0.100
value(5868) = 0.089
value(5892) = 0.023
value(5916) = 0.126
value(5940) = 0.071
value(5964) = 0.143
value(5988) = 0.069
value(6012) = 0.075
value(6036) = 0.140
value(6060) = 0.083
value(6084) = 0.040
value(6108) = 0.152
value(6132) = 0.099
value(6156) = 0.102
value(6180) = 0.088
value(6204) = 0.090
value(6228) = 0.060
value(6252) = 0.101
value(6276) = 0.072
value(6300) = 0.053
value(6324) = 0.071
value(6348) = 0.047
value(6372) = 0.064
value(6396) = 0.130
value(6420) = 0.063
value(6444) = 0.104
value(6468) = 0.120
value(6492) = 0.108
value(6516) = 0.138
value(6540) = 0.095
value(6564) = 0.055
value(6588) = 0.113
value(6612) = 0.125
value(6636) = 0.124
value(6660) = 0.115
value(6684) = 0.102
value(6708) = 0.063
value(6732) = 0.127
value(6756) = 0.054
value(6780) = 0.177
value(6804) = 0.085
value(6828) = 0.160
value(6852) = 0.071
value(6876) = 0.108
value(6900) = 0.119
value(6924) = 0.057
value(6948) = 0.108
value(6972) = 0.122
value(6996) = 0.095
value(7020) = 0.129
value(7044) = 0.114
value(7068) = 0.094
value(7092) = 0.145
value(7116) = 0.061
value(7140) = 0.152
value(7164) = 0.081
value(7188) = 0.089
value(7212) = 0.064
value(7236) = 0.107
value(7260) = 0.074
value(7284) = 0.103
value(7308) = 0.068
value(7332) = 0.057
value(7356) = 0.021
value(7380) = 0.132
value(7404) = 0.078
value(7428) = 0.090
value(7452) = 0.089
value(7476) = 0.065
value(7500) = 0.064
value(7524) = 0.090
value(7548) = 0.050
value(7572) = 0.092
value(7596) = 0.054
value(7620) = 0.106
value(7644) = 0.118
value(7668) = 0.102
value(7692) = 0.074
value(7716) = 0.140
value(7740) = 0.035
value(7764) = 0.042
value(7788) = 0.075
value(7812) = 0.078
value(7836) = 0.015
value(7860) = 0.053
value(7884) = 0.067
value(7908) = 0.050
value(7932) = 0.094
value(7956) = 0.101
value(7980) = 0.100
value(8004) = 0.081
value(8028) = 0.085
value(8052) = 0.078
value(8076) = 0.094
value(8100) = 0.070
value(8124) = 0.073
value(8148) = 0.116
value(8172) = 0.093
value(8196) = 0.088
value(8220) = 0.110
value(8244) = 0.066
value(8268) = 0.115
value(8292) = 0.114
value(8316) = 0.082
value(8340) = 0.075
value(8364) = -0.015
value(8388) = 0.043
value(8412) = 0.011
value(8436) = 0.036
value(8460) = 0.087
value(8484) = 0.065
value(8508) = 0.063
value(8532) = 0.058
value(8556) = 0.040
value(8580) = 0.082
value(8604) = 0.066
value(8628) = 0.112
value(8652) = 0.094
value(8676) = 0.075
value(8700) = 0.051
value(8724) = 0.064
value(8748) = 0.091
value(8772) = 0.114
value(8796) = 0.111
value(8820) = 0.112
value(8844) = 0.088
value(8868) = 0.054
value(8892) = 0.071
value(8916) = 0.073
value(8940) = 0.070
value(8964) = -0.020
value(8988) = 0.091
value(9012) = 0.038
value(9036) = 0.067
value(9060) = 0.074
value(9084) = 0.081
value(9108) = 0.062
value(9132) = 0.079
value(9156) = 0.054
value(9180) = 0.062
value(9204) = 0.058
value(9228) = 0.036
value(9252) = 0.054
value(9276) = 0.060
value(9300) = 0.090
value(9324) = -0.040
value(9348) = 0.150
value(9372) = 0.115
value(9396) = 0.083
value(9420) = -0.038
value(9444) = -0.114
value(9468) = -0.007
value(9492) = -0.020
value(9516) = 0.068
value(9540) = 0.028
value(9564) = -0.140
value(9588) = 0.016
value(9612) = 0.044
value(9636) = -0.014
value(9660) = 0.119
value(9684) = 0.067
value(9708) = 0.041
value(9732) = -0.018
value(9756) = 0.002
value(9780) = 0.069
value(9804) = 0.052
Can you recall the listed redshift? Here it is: 1.514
